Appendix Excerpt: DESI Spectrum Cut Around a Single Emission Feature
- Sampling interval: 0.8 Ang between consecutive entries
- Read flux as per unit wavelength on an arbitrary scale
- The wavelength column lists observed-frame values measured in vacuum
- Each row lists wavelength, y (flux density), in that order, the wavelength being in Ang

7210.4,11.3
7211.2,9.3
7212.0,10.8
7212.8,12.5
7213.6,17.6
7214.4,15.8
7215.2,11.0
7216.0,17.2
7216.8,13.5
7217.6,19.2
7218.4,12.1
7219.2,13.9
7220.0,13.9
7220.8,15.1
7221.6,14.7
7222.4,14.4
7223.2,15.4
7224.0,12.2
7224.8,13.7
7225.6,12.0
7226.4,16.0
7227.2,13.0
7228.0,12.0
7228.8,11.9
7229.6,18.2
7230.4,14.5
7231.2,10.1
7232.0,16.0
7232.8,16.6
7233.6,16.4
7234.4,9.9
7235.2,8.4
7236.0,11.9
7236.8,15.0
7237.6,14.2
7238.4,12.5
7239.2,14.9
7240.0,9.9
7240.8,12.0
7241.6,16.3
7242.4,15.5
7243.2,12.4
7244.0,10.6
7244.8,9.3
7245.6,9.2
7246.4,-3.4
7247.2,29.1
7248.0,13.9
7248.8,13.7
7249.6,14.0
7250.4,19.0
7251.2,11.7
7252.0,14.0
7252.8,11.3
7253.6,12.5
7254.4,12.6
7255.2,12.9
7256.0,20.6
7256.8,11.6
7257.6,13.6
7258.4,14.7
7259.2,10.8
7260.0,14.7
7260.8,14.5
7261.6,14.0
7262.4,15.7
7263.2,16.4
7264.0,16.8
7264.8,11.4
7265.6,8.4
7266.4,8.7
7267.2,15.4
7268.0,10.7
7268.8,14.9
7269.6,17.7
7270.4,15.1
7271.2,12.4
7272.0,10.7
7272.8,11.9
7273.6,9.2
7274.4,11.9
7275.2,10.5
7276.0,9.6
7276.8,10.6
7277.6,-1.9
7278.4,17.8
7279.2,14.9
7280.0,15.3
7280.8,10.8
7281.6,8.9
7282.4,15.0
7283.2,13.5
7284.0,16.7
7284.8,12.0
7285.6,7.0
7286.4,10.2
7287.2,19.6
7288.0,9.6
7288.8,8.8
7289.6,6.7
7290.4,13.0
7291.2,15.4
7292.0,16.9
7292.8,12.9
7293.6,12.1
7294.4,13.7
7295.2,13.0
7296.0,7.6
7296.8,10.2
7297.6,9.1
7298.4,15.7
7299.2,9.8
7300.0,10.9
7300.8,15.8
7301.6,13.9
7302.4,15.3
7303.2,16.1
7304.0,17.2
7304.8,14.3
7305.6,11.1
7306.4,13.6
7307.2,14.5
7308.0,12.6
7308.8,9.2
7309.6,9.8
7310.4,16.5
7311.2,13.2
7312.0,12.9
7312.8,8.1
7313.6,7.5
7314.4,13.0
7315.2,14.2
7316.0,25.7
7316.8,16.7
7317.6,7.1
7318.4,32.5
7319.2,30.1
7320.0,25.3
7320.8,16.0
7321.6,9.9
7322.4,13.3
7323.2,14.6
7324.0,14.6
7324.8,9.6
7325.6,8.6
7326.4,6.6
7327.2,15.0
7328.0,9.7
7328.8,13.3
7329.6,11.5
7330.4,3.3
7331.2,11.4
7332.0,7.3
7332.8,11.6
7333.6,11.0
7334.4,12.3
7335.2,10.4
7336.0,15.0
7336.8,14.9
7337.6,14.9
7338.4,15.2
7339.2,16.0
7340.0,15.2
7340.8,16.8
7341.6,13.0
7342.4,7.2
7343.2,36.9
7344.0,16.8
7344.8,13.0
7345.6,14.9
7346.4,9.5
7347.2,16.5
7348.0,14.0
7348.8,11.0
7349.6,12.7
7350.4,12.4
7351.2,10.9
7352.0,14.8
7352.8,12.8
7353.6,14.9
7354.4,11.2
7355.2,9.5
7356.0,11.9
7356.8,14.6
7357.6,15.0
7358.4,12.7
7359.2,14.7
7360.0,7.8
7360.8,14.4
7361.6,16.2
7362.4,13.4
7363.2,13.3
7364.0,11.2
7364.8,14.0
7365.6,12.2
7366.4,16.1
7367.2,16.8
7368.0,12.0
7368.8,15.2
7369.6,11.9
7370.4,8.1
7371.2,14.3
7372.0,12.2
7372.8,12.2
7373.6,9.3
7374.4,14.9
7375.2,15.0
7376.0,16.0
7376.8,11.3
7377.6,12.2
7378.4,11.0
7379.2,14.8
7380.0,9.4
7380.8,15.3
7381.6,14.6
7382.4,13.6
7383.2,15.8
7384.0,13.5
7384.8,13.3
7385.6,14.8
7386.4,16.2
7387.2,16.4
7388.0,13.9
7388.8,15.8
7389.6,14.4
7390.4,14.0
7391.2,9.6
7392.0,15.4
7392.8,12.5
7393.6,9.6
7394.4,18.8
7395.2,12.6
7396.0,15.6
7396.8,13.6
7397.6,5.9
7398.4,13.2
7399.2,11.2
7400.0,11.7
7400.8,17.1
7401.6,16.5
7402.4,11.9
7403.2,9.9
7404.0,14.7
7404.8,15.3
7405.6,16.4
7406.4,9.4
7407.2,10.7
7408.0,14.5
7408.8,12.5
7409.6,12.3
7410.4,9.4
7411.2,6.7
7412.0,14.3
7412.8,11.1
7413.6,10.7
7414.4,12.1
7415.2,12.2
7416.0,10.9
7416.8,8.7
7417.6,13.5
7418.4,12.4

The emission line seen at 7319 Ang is Halpha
